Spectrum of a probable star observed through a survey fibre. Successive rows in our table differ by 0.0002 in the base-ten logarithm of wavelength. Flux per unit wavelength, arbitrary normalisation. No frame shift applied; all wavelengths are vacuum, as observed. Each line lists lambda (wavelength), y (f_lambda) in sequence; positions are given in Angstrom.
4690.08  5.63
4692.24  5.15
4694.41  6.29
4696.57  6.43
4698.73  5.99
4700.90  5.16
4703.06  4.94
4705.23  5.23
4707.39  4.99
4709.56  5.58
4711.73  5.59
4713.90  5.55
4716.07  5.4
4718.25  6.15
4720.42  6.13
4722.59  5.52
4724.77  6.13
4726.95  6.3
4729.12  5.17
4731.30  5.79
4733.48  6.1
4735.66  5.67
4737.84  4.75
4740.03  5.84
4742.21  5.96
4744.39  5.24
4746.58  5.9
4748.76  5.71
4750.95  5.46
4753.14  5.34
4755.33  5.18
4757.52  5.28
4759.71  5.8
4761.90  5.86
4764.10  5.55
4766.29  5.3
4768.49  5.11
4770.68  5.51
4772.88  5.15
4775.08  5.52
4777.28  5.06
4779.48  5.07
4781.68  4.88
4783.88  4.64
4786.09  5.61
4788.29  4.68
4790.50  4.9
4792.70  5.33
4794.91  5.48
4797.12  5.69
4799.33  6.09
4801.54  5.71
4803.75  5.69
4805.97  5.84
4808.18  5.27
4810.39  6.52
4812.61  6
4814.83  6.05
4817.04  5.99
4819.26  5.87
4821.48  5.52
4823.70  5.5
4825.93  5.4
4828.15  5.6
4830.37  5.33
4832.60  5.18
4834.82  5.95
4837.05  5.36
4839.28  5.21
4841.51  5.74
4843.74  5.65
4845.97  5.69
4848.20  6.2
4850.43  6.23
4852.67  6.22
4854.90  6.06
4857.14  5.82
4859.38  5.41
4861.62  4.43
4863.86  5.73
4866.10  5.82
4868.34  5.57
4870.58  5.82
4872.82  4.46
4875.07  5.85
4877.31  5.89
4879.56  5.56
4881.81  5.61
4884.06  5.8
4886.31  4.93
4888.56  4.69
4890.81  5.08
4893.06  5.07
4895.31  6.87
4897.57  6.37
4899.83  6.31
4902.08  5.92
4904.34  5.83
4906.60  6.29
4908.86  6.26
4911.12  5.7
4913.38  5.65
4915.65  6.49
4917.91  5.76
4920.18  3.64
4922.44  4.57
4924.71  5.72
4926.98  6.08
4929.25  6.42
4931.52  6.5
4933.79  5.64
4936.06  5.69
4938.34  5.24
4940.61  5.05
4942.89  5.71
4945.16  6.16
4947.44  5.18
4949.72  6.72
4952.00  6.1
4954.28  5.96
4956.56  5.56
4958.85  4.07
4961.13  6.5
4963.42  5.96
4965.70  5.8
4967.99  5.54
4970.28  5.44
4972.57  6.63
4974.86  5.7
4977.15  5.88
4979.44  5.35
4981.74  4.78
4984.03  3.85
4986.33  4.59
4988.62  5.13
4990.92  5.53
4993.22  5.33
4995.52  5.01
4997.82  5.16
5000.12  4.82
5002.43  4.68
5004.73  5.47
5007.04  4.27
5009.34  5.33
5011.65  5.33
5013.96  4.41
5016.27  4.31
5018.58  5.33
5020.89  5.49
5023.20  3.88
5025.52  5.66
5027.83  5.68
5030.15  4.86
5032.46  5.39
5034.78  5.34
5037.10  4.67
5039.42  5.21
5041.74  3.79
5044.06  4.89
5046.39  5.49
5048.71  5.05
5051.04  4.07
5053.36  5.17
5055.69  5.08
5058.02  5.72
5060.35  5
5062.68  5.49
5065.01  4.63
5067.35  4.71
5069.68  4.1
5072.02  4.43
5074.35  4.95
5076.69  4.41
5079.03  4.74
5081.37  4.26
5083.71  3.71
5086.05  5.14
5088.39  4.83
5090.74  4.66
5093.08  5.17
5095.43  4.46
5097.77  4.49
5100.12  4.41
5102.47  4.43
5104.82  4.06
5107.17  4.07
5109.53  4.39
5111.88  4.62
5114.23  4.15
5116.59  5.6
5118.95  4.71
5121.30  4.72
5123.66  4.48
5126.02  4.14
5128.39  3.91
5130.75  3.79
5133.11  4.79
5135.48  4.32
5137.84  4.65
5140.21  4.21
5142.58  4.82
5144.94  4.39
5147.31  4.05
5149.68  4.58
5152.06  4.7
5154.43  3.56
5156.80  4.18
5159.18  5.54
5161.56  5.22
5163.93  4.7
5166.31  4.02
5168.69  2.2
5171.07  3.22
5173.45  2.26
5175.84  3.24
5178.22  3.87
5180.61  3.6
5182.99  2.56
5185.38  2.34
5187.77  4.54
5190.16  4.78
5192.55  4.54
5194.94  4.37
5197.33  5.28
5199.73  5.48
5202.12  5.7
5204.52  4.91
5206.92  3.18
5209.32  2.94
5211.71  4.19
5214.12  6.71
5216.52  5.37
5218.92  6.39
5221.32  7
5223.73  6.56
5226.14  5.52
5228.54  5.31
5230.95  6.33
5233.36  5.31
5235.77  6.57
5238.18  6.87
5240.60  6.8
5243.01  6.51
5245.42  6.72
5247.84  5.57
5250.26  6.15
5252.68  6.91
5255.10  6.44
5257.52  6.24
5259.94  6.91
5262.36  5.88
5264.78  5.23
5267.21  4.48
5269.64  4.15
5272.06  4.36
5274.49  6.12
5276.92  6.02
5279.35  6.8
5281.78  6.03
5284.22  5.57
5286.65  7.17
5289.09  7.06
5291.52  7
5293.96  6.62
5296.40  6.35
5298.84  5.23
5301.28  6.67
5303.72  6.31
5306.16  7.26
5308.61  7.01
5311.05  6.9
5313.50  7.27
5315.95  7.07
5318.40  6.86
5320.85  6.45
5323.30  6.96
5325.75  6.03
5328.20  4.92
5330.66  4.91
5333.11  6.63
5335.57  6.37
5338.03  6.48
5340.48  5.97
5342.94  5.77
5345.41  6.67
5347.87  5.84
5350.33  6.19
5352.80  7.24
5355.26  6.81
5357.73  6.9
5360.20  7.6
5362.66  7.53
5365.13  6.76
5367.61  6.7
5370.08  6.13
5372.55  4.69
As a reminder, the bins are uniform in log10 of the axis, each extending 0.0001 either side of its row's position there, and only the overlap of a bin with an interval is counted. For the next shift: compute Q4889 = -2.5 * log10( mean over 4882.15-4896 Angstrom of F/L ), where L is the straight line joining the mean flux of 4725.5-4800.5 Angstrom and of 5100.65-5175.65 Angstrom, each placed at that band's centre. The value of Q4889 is -0.07 mag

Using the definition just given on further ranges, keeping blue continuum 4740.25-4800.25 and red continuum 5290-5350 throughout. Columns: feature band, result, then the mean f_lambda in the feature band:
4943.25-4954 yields -0.06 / 6.01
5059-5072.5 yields 0.24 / 4.75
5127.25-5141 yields 0.38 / 4.28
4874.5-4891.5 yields 0.03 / 5.42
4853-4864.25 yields 0.00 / 5.52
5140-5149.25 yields 0.35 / 4.4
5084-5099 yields 0.25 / 4.73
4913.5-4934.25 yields 0.00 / 5.65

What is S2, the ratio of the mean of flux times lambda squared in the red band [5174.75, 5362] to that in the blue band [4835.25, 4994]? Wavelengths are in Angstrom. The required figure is 1.20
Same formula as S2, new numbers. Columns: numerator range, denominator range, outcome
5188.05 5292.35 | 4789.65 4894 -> 1.20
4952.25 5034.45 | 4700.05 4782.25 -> 1.05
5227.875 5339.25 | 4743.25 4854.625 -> 1.36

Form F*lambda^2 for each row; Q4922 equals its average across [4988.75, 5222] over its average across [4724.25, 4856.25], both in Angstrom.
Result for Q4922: 0.94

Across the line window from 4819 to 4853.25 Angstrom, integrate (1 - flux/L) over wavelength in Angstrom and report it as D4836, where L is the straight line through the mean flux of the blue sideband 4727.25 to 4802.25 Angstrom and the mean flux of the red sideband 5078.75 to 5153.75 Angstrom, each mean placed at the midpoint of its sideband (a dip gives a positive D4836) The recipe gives -2.74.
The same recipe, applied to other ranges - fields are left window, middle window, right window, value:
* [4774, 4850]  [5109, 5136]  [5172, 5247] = 3.5 Angstrom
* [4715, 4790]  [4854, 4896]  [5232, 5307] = 1.2 Angstrom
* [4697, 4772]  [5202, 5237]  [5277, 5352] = 4.5 Angstrom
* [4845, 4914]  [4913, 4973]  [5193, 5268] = 0.3 Angstrom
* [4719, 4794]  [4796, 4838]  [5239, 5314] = -1.3 Angstrom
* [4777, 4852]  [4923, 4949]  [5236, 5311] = 0.0 Angstrom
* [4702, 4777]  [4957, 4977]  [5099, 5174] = -3.7 Angstrom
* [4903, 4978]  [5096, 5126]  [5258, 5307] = 7.1 Angstrom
